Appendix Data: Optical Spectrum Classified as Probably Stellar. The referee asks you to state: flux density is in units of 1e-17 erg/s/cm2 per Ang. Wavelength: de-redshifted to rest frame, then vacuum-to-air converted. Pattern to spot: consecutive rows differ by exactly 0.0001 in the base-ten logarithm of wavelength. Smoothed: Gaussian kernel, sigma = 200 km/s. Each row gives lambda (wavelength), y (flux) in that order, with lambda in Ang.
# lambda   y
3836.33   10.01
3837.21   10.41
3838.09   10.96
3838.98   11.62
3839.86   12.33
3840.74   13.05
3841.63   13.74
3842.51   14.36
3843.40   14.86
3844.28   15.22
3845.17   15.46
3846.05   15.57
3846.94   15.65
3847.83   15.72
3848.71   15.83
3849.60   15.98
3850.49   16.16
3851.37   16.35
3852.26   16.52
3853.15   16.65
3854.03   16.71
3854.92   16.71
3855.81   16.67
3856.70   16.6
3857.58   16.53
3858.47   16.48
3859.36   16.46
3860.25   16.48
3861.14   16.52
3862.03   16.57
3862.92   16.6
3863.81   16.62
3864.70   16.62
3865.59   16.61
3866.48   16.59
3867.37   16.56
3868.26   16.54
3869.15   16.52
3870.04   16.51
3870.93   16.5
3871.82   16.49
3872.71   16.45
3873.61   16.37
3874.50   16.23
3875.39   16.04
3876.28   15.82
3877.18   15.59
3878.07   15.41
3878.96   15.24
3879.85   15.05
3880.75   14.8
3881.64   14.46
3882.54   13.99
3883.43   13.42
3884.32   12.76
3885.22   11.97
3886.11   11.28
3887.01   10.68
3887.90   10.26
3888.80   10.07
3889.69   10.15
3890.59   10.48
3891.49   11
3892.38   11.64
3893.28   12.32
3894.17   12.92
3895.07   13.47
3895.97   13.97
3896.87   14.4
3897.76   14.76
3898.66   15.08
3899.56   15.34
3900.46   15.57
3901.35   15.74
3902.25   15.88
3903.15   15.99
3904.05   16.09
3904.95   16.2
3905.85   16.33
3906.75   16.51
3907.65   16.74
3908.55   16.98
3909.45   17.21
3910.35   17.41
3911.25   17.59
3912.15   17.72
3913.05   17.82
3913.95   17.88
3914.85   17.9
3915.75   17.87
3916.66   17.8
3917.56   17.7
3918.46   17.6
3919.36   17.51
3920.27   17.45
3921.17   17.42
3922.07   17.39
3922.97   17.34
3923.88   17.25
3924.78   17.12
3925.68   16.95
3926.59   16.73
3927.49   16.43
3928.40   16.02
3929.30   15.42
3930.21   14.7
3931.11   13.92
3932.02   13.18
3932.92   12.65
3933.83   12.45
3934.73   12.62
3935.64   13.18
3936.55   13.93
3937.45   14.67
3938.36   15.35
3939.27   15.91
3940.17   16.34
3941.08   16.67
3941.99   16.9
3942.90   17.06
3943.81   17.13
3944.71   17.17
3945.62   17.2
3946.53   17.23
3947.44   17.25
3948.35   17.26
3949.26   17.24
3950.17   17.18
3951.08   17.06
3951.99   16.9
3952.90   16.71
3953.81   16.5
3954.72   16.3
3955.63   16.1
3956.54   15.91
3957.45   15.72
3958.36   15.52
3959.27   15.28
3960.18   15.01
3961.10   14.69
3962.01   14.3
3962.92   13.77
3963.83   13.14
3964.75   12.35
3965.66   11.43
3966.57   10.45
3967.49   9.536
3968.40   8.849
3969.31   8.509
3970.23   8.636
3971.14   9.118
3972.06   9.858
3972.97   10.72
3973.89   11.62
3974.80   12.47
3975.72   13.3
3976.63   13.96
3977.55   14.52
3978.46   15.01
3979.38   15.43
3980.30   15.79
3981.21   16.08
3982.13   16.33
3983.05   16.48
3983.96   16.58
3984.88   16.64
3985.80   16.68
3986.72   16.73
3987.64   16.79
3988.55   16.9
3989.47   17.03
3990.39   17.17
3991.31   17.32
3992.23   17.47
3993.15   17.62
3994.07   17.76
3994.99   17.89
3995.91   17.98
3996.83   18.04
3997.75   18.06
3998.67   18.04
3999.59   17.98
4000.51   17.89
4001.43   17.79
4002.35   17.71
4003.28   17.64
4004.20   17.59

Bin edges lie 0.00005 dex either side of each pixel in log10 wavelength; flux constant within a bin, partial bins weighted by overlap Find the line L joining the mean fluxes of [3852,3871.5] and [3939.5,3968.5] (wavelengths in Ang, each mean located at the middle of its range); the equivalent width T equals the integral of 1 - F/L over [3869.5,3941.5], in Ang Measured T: 3.6 Ang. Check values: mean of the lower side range 16.6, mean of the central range 15.2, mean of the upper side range 15.4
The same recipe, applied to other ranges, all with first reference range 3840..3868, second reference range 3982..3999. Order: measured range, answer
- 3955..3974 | 5.1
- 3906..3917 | -0.6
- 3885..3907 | 3.8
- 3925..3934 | 0.9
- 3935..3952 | 0.5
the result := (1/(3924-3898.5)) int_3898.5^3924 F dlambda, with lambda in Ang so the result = 17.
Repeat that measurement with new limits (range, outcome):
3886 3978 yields 14.8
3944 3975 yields 14.1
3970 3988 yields 14.2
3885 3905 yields 13.2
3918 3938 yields 15.5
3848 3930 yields 15.7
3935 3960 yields 16.2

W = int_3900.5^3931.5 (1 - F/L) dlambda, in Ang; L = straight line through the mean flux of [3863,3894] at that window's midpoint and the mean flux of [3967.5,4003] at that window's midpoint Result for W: -4.6 Ang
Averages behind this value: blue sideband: 14.3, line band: 16.8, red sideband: 15.3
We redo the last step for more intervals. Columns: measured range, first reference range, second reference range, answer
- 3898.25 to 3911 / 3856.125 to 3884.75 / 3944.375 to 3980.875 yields -0.8 Ang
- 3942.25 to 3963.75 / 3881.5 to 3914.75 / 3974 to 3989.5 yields -1.5 Ang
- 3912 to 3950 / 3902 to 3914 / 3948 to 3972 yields -1.9 Ang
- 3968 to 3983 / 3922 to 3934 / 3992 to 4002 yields 4.0 Ang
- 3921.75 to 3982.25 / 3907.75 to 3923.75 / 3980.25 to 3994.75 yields 8.9 Ang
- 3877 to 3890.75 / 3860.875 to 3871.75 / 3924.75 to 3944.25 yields 2.9 Ang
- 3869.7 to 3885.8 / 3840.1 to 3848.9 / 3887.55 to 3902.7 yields -1.6 Ang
